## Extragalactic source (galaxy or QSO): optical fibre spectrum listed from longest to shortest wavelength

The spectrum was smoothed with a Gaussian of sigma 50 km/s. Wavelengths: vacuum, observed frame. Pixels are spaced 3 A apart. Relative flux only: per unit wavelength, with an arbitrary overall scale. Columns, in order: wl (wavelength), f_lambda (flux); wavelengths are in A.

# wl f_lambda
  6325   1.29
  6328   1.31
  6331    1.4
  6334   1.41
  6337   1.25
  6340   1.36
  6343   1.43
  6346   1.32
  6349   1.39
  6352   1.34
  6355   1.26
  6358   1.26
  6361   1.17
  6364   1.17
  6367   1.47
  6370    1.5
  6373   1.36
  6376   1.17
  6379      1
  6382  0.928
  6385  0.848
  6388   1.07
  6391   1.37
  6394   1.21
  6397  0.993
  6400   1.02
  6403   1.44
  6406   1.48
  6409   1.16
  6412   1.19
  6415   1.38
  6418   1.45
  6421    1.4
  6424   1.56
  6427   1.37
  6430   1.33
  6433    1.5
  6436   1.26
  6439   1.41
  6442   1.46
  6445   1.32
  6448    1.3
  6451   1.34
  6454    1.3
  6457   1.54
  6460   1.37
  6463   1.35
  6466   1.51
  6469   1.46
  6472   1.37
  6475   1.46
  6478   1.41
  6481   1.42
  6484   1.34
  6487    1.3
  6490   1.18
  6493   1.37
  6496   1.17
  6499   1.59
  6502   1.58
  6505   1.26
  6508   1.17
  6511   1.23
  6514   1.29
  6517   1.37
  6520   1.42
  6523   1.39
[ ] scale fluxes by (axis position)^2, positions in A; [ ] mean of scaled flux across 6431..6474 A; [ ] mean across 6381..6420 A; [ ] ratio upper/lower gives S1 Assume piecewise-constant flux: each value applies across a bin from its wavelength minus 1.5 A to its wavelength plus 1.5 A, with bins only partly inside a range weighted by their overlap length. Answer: 1.18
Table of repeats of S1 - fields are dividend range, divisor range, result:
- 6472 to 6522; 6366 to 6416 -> 1.15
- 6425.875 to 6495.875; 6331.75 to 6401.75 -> 1.15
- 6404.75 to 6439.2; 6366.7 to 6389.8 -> 1.20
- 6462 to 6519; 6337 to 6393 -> 1.14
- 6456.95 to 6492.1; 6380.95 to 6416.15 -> 1.21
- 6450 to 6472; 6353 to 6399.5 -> 1.22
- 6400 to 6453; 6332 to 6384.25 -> 1.09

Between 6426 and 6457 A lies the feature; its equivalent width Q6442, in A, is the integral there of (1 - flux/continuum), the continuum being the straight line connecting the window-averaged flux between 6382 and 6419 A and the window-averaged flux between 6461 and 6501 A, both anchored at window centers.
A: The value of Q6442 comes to -1.8 A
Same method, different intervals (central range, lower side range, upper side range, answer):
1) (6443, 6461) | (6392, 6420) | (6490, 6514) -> -1.0 A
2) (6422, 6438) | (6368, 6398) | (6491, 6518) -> -2.4 A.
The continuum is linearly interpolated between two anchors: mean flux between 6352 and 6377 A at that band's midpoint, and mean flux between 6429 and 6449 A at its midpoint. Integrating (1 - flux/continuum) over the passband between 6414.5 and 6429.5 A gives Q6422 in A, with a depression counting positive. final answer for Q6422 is -0.8 A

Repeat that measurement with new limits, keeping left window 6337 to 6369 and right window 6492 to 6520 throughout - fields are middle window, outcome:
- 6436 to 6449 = -0.31 A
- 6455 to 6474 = -1.37 A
